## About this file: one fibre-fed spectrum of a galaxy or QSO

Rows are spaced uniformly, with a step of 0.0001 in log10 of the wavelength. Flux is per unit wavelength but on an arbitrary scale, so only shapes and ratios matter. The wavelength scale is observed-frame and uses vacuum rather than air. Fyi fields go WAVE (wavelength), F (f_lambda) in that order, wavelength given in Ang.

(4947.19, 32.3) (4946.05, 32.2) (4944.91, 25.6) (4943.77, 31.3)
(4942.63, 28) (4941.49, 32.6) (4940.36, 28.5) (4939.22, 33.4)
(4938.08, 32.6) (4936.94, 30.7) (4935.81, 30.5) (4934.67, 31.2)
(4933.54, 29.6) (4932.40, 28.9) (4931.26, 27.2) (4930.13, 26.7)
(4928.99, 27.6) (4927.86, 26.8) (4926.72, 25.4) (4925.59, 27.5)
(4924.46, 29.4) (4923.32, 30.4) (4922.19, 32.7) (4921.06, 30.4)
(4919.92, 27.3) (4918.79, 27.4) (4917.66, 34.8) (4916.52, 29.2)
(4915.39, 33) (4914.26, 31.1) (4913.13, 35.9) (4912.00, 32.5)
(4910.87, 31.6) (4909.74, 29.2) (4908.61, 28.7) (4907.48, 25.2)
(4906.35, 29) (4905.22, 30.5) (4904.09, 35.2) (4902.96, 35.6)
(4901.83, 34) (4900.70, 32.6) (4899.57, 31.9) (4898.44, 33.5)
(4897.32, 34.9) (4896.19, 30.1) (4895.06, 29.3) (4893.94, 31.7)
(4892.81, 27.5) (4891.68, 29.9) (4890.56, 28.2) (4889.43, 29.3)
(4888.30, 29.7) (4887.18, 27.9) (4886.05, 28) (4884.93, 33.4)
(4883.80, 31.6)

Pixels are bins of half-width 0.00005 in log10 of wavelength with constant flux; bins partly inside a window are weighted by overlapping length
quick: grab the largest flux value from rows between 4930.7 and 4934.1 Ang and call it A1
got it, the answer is 29.6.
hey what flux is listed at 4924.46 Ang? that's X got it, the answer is 29.4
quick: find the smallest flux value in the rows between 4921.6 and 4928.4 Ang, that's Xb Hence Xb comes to 25.4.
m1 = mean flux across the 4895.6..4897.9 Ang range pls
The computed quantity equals 32.5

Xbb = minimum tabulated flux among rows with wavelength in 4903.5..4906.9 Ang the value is 29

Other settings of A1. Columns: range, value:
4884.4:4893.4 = 33.4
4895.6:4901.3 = 34.9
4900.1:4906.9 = 35.6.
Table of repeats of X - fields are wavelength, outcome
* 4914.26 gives 31.1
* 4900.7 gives 32.6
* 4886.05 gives 28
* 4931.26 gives 27.2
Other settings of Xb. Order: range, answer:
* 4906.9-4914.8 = 25.2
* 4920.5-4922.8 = 30.4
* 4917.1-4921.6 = 27.3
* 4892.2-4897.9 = 27.5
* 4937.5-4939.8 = 32.6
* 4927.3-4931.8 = 26.7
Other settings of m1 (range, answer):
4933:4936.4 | 30.5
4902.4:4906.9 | 32.6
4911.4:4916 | 33.1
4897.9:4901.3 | 32.6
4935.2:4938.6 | 31.2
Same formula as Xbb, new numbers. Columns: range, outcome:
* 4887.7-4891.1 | 28.2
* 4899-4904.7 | 31.9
